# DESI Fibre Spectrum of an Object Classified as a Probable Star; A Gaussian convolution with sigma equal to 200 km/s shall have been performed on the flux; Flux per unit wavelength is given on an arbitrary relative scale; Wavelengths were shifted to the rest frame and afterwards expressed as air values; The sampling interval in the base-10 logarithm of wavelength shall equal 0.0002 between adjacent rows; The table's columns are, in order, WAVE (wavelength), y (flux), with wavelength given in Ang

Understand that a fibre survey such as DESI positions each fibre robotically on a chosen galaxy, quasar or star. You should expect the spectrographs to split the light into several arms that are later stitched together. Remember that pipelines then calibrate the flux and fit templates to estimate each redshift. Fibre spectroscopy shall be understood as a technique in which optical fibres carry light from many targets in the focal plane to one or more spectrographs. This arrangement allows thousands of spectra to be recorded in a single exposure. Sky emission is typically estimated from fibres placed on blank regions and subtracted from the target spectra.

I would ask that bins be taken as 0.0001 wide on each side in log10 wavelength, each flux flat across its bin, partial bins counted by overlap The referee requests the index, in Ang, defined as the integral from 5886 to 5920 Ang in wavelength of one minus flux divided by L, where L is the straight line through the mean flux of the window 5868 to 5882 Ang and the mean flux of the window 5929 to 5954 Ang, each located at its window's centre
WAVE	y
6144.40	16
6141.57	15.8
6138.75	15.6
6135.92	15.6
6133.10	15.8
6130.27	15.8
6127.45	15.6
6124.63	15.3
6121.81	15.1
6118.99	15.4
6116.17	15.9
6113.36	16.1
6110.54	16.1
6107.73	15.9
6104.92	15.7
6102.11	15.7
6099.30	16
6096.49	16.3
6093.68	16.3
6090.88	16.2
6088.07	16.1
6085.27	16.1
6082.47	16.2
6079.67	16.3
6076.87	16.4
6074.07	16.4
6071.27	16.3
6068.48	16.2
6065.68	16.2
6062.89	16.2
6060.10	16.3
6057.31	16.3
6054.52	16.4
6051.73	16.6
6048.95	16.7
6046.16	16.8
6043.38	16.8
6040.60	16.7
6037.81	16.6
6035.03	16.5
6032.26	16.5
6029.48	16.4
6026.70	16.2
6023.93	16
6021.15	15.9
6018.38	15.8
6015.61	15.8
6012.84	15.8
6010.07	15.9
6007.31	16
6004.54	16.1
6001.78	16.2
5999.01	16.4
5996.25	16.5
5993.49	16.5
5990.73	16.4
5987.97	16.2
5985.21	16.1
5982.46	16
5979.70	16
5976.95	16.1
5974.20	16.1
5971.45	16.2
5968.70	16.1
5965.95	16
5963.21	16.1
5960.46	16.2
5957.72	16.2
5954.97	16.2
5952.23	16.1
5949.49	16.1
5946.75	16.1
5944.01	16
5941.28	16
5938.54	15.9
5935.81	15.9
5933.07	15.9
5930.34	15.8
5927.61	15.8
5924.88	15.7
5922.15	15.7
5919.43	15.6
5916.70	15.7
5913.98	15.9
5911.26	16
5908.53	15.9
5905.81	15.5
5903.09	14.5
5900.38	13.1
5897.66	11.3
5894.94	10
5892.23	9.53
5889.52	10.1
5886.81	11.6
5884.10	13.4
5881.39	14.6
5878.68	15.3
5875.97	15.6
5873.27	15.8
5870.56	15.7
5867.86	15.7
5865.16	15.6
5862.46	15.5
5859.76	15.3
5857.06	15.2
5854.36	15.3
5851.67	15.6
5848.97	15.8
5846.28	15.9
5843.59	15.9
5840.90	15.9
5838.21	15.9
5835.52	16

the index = 4.9 Ang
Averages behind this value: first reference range 15.5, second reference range 16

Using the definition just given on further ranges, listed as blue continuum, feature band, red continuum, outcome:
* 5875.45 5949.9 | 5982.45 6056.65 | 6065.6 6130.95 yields -4.4 Ang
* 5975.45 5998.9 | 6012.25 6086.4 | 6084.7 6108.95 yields -0.9 Ang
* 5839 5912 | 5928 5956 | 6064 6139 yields -2.1 Ang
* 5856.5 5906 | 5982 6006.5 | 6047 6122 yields -1.9 Ang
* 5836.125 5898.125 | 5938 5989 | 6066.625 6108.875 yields -3.1 Ang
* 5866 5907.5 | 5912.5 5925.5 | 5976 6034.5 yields -1.4 Ang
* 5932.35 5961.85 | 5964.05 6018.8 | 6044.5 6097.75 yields 0.1 Ang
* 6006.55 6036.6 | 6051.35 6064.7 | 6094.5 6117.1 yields -0.3 Ang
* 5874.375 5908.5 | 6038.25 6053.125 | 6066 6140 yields -1.5 Ang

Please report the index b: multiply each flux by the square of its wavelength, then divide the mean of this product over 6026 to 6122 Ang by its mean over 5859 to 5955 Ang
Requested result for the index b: 1.16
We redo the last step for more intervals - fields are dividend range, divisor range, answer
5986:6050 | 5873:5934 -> 1.19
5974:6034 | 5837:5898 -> 1.17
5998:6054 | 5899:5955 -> 1.07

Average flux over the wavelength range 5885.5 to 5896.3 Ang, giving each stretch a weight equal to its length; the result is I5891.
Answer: 10.3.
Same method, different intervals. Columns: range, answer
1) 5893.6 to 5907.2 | 12.9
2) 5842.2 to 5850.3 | 15.9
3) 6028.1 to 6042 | 16.5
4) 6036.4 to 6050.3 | 16.7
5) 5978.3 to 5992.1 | 16.1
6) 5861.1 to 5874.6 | 15.7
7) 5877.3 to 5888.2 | 13.7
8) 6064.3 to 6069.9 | 16.2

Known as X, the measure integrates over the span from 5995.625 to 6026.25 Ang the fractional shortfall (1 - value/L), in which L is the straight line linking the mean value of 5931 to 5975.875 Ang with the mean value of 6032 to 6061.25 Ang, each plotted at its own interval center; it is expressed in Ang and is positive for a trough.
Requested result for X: 0.6 Ang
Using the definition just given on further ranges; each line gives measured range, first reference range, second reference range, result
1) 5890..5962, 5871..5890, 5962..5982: 0.16 Ang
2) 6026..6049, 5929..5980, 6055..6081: -0.50 Ang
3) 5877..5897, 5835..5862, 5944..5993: 4.69 Ang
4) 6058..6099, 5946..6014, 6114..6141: -1.21 Ang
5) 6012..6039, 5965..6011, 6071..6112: 0.00 Ang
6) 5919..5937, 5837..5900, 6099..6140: -1.37 Ang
